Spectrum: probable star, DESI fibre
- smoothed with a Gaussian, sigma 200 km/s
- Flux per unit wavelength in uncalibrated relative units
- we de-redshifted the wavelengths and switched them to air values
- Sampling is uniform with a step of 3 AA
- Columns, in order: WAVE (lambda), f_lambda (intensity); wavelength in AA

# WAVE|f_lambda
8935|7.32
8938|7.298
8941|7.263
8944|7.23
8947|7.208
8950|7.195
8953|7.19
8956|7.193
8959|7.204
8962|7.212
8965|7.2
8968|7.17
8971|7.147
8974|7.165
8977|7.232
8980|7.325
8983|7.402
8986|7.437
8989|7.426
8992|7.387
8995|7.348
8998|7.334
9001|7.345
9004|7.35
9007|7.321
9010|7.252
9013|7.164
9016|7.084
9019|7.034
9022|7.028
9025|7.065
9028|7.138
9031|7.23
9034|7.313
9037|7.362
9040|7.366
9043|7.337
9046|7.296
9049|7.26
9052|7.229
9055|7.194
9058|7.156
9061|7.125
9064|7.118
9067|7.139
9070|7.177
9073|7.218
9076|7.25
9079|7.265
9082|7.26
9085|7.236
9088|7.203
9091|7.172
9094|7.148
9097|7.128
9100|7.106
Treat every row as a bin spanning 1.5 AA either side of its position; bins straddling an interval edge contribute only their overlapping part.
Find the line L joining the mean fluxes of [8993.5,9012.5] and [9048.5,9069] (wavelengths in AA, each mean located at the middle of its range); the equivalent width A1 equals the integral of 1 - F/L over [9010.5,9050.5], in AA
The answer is 0.2 AA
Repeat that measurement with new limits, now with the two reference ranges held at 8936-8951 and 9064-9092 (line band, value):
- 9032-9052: -0.26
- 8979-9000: -0.43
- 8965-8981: 0.07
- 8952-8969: 0.10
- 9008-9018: 0.08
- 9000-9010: -0.14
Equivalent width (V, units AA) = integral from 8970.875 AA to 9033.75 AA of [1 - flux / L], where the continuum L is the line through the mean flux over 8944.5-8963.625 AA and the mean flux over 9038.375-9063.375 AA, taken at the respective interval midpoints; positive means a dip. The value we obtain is -0.3 AA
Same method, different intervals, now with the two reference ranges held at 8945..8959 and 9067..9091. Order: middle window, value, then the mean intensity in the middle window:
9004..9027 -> 0.2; 7.15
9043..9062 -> 0.0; 7.22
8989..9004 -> -0.3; 7.36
